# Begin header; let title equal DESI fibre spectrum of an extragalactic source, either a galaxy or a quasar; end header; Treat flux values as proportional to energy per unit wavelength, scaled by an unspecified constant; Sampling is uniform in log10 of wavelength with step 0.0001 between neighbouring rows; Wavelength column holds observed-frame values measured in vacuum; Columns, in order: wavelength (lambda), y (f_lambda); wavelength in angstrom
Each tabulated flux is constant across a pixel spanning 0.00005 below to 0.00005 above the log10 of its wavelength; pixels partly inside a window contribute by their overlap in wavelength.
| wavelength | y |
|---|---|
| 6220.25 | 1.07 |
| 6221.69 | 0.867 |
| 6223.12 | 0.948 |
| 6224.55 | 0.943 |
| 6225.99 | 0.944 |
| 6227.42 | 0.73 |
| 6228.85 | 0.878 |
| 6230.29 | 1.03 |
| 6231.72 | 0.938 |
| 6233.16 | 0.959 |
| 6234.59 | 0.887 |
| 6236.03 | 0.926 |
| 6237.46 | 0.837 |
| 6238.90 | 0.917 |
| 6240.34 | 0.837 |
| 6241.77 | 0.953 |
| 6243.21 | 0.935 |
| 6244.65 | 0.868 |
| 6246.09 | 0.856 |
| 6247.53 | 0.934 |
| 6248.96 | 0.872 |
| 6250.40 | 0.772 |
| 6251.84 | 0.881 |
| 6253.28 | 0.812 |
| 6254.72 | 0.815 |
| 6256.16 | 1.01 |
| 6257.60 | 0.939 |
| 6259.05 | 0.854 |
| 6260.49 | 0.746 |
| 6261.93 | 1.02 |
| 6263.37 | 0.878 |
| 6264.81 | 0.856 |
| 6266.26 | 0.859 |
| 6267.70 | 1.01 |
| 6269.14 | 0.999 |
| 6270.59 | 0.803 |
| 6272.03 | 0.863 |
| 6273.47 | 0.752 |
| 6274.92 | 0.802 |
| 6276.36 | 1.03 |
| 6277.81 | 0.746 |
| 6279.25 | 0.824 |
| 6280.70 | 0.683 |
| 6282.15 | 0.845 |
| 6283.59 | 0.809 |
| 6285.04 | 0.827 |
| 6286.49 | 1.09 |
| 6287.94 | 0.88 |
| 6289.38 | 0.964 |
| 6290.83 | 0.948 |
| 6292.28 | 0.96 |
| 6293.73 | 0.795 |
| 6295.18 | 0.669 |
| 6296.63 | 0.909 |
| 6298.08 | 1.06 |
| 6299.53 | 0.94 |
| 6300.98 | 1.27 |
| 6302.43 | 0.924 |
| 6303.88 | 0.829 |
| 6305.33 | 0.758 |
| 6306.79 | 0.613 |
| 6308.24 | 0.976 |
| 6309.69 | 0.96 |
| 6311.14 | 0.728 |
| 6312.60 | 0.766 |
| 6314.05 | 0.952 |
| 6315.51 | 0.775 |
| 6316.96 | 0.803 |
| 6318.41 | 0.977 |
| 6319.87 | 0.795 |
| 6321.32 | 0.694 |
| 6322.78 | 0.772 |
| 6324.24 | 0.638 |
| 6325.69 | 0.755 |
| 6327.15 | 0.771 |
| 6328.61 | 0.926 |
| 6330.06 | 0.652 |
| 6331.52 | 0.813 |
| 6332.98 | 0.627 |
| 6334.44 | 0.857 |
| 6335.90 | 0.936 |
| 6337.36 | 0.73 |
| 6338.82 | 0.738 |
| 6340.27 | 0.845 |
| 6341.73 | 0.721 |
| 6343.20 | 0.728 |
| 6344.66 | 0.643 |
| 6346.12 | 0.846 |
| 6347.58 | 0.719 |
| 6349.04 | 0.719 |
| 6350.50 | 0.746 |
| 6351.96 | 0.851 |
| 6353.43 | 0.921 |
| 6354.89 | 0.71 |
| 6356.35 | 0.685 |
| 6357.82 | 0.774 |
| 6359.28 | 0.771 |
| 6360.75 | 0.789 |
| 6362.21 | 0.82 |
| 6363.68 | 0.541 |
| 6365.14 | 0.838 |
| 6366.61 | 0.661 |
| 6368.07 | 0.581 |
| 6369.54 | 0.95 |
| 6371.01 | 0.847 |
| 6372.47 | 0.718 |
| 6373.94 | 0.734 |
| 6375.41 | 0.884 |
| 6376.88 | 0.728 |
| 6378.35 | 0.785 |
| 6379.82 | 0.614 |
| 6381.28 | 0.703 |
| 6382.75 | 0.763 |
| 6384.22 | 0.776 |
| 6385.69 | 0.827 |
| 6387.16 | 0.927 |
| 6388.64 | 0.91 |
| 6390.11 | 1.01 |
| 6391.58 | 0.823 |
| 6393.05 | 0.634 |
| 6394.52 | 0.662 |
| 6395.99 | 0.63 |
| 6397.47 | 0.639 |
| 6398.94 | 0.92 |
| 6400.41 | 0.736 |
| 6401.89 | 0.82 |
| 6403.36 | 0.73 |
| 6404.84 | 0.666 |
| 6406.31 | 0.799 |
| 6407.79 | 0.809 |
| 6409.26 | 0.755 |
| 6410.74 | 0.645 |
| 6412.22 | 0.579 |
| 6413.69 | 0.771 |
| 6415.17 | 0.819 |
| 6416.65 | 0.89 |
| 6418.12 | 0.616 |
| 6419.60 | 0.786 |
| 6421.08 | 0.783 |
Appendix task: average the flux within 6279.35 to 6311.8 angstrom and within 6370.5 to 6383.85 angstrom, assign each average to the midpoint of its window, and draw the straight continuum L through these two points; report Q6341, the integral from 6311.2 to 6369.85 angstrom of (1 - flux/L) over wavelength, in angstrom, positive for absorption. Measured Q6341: 3.0 angstrom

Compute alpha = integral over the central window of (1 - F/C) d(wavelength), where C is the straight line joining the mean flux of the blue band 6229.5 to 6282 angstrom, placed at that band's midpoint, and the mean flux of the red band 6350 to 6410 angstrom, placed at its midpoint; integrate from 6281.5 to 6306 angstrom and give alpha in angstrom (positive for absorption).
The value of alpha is -1.9 angstrom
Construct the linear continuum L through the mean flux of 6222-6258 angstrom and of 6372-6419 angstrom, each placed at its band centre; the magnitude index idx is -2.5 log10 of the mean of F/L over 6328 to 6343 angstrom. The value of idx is 0.043 mag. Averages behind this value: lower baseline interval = 0.896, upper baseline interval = 0.76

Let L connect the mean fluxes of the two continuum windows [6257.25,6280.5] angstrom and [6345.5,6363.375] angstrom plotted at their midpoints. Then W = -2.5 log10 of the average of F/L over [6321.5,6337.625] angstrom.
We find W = 0.04 mag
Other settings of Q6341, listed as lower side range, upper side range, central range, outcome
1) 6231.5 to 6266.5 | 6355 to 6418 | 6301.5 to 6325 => 0.37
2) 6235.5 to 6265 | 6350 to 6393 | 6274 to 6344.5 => -0.06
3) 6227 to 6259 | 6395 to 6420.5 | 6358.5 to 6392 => -0.53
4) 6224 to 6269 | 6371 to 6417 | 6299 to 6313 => -0.59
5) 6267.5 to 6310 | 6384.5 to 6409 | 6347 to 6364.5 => 1.41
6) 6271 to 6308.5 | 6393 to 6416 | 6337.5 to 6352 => 0.98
